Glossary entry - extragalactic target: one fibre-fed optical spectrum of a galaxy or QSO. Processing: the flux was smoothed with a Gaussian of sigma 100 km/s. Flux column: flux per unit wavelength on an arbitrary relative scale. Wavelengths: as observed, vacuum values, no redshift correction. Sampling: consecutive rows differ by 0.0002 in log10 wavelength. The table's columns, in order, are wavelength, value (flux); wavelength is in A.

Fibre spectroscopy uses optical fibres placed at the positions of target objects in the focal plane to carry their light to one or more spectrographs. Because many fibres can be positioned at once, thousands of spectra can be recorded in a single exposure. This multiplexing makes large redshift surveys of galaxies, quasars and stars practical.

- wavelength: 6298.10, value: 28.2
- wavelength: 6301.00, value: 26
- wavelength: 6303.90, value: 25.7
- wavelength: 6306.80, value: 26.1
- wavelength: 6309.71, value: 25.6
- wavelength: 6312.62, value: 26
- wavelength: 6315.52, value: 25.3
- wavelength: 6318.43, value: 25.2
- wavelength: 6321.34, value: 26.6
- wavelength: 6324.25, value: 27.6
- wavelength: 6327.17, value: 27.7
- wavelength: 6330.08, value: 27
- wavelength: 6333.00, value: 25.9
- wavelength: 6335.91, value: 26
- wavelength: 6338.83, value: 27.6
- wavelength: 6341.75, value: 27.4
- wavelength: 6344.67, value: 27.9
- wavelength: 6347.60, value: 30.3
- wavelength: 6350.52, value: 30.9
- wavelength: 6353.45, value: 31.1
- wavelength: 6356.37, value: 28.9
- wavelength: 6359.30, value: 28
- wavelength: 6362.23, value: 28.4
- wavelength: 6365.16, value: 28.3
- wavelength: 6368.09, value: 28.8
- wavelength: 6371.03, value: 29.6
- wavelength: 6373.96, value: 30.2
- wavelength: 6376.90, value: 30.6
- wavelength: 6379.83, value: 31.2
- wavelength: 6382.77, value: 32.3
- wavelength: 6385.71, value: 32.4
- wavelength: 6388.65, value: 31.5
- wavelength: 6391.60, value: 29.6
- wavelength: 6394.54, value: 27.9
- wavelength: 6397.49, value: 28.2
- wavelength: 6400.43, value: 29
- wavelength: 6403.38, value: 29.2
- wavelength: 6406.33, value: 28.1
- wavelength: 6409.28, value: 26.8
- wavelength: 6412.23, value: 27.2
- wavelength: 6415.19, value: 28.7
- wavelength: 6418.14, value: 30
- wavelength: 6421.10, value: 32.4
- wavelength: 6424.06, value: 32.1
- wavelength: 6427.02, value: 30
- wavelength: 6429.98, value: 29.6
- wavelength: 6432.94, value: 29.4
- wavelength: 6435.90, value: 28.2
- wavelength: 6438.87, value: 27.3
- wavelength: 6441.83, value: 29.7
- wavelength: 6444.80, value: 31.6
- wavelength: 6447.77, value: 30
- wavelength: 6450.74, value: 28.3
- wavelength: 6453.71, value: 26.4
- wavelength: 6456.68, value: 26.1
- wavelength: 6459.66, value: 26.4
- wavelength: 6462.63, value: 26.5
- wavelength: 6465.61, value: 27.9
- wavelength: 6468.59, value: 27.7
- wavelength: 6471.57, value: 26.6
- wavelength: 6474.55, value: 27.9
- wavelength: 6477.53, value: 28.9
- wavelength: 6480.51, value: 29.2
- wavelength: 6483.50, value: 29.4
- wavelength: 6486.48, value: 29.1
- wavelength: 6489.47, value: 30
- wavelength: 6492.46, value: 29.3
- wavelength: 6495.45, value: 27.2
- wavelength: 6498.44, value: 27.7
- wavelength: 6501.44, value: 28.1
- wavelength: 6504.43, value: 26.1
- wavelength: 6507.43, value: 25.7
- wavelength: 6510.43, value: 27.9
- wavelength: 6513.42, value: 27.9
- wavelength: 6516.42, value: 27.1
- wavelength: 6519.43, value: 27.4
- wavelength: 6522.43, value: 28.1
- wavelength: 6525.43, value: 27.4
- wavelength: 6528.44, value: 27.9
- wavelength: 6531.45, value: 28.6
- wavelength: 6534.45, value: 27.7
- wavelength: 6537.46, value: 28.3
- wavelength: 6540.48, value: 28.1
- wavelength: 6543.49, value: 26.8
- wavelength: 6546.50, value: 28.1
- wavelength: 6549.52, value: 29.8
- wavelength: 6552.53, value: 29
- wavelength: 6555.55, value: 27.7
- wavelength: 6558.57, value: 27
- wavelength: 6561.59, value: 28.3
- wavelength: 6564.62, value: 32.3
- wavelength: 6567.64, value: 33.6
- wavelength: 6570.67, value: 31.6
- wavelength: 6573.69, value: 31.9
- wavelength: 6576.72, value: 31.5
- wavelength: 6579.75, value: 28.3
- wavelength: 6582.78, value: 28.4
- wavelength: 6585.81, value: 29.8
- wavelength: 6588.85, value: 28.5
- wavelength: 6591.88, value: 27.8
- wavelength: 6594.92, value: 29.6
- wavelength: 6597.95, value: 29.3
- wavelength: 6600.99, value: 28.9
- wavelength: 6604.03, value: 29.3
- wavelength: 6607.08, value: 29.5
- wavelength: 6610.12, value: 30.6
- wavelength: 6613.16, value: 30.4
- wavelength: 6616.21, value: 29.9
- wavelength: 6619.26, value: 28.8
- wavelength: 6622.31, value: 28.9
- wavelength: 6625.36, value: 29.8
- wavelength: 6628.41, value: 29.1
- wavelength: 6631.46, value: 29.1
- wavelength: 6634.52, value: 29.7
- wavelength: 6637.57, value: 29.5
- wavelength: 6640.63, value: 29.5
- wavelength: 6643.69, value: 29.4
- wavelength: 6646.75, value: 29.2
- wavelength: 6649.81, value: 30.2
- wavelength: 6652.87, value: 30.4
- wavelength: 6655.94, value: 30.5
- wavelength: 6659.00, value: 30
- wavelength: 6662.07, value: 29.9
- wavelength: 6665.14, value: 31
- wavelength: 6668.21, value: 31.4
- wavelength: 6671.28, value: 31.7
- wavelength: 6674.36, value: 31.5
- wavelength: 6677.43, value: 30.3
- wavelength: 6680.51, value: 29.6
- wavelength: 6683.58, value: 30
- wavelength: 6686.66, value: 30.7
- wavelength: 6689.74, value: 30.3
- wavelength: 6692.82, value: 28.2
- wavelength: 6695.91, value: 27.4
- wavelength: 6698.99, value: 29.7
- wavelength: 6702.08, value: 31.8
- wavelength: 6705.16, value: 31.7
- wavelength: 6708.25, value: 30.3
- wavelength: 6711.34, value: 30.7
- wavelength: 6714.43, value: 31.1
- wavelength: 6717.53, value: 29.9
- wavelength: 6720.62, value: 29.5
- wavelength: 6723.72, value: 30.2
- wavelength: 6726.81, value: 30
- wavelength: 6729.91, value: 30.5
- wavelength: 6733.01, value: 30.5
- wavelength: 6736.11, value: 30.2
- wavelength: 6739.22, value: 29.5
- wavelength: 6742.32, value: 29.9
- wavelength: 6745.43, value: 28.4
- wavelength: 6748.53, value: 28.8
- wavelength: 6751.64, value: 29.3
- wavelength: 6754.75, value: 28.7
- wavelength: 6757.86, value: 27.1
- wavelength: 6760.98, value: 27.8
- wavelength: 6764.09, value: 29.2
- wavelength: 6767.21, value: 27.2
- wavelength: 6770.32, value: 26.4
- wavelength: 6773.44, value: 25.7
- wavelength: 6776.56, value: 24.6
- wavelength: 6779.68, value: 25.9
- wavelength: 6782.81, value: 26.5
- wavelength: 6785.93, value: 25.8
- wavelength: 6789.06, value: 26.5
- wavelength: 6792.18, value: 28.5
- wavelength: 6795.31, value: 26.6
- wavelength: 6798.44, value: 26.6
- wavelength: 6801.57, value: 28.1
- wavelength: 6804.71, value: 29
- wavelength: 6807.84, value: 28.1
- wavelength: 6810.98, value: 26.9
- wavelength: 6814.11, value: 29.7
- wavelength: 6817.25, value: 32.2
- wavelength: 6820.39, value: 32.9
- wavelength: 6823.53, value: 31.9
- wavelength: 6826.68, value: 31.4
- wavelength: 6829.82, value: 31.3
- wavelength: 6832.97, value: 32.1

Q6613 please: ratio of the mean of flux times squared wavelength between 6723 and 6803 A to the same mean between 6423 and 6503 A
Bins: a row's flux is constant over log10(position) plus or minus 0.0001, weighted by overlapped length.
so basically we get 1.1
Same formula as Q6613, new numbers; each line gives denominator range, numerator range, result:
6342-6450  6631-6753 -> 1.11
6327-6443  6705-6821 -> 1.10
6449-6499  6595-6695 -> 1.13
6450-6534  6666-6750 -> 1.16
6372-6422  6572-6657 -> 1.06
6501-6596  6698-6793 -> 1.06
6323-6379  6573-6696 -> 1.14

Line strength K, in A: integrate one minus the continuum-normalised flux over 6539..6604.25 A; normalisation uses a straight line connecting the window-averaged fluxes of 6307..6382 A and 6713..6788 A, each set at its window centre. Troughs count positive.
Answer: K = -2.5 A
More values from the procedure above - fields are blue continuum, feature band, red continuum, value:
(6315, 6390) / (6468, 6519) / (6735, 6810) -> 0.7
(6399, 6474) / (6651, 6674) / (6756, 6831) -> -2.0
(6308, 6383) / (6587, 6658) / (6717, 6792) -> -3.2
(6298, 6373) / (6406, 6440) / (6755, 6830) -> -1.9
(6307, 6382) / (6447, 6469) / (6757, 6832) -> 0.6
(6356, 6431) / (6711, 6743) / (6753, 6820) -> -2.6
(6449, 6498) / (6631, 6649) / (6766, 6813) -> -1.4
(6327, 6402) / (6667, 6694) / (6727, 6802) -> -2.2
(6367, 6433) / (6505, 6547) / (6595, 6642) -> 2.9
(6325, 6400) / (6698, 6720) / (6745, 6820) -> -2.2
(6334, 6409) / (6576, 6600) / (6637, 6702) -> 0.6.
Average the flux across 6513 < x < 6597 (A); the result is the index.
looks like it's 28.9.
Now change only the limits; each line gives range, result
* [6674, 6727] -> 30.1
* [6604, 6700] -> 29.9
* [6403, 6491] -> 28.7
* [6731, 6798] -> 27.8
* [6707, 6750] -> 30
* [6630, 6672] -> 30.1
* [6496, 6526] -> 27.3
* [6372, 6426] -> 29.9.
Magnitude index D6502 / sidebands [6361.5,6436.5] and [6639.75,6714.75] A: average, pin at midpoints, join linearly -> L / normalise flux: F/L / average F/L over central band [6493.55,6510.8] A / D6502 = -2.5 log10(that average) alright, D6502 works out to 0.11 mag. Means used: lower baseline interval 29.6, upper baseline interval 30.3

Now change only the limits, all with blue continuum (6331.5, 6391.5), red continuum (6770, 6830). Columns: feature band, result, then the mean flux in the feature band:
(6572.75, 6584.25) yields -0.042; 29.9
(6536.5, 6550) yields 0.031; 28.1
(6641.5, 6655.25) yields -0.045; 29.8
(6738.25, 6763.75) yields -0.014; 28.7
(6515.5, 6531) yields 0.049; 27.7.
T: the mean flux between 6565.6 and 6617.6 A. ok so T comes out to 30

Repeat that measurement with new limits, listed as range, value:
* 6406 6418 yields 27.9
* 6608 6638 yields 29.6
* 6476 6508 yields 28.3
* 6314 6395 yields 28.7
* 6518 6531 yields 27.8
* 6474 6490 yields 29.1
